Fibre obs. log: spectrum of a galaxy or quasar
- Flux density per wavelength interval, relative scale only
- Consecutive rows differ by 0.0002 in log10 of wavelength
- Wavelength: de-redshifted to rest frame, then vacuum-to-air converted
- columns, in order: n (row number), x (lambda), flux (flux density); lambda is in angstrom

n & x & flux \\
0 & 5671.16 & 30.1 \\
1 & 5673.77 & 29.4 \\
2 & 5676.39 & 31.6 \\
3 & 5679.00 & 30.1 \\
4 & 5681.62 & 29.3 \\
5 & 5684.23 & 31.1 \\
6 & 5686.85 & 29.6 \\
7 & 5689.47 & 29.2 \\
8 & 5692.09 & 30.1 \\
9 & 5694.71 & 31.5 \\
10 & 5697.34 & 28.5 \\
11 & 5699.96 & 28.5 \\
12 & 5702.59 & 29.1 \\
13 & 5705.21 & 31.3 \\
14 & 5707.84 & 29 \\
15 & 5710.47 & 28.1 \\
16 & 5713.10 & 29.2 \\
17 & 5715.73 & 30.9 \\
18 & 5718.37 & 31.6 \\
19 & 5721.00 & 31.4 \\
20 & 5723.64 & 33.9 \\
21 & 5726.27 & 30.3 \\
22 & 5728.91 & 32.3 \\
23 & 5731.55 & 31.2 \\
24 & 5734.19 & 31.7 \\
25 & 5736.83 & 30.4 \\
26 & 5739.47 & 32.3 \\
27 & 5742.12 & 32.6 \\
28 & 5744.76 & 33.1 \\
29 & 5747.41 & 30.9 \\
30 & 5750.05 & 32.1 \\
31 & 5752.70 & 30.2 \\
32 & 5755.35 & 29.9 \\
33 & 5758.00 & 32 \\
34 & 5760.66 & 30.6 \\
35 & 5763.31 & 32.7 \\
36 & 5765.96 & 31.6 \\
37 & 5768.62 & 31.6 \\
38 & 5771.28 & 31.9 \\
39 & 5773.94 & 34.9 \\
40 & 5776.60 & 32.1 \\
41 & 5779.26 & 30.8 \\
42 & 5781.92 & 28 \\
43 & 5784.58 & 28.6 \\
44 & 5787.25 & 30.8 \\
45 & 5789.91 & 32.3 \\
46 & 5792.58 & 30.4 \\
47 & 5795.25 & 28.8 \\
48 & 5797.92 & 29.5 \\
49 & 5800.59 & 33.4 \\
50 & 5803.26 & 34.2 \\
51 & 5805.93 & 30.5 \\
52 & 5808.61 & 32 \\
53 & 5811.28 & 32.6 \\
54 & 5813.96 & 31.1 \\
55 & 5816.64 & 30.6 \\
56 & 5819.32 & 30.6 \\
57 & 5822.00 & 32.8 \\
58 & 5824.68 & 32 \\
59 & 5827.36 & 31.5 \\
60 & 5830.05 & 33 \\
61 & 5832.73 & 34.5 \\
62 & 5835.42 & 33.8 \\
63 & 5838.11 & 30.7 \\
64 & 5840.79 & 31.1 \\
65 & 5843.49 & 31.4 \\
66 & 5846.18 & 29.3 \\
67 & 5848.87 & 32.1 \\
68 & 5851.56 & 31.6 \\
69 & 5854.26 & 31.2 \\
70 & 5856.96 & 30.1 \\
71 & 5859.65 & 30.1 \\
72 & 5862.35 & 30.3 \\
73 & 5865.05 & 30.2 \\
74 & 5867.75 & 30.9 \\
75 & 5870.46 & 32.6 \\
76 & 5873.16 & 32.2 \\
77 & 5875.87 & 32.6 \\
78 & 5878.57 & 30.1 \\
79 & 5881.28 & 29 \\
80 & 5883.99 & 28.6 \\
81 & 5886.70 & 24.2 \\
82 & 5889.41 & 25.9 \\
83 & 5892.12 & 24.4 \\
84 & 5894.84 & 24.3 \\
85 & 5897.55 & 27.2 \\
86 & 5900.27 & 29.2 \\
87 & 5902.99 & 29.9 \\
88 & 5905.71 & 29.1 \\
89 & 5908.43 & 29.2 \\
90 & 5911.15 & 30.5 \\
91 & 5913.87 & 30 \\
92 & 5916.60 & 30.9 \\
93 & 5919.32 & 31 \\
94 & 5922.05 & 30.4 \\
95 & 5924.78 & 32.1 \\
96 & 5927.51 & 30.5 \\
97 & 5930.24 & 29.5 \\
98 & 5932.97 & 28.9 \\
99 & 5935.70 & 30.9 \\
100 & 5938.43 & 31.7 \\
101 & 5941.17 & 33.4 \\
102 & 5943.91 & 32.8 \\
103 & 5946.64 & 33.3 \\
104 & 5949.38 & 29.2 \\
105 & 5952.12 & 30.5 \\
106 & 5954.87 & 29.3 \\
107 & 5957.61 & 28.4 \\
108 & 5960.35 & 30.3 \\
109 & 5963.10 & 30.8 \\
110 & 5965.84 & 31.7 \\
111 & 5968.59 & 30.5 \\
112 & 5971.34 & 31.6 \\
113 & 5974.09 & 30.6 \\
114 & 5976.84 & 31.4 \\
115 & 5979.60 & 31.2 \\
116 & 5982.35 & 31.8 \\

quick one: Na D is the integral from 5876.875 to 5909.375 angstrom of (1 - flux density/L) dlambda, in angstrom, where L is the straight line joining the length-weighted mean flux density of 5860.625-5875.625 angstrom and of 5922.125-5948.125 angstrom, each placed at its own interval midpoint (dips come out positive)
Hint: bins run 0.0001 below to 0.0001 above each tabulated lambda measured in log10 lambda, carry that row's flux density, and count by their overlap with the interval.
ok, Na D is 3.85 angstrom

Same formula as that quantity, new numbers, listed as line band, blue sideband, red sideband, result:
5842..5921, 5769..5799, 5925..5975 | 3.1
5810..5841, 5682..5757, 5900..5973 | -1.4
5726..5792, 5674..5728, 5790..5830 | -1.1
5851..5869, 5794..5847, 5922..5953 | 0.5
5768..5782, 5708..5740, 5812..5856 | -0.2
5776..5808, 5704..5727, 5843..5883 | 0.0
